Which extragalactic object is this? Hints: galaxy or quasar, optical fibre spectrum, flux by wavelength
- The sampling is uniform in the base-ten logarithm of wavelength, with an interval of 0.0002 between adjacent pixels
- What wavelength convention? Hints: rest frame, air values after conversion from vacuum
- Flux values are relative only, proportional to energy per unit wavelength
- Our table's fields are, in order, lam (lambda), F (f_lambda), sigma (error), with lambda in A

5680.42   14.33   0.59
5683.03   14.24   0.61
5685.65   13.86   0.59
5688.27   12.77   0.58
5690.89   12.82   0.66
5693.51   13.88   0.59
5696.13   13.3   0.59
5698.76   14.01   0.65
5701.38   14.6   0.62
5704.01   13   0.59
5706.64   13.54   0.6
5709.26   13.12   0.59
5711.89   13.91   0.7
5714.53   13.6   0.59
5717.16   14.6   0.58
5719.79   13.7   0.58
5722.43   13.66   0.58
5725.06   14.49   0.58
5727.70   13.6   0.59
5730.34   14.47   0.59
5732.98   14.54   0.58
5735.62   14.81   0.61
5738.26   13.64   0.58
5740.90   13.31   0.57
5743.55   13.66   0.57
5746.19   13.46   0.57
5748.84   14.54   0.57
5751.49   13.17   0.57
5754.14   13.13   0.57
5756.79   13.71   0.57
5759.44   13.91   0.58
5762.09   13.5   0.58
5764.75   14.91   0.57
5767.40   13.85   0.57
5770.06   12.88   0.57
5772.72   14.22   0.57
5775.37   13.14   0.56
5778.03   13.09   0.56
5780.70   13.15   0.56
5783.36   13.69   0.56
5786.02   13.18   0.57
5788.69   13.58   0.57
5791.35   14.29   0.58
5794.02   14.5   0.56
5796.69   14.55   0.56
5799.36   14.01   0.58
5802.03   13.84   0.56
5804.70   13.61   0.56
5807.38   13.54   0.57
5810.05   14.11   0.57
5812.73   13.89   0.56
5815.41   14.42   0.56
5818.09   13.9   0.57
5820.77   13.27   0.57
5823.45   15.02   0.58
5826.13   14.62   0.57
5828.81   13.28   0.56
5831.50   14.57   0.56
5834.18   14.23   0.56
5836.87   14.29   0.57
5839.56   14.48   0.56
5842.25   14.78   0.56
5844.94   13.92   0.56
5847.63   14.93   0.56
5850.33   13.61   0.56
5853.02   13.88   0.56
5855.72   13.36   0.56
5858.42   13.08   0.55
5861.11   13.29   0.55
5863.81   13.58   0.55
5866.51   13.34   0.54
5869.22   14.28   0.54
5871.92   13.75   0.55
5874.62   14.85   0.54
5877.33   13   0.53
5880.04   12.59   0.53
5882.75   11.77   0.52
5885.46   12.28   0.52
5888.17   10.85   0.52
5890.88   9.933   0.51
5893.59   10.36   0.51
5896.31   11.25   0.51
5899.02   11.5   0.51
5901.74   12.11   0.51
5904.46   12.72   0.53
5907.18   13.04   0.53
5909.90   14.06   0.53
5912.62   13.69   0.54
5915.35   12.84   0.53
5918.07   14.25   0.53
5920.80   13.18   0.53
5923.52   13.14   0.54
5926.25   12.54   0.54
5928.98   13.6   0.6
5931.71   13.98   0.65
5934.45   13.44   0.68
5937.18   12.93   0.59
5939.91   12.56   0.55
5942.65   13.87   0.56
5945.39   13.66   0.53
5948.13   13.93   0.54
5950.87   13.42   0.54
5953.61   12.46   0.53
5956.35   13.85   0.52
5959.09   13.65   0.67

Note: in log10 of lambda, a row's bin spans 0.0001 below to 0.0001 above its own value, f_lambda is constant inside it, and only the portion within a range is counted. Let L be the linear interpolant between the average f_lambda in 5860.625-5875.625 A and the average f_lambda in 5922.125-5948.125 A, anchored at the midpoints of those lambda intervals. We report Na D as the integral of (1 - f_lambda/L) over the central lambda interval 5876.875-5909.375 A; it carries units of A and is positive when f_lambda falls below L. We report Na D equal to 4.4 A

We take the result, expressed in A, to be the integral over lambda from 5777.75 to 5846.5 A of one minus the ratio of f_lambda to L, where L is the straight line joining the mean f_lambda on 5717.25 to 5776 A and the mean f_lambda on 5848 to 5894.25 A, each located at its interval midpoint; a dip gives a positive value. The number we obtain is -3.4 A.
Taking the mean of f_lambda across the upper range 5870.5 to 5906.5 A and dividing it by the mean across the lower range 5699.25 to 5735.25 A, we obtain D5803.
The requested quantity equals 0.87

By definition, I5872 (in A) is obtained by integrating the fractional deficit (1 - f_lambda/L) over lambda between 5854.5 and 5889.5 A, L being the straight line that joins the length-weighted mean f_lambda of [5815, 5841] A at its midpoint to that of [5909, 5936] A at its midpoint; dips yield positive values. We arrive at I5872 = 2.0 A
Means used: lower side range 14.2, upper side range 13.5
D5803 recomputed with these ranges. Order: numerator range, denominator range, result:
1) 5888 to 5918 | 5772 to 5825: 0.88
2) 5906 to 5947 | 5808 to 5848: 0.94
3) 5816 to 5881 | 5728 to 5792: 1.01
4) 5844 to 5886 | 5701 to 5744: 0.97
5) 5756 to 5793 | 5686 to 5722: 1.00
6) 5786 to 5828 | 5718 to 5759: 1.01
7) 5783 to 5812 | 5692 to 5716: 1.02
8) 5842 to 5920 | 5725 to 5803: 0.94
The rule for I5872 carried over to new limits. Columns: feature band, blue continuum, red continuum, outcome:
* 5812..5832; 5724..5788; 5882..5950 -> -1.2 A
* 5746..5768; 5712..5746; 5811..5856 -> 0.3 A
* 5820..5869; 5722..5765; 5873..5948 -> -2.9 A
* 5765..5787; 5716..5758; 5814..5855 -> 0.9 A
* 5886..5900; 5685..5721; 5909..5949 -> 2.7 A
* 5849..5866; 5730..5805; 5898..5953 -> 0.0 A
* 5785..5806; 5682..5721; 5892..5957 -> -0.9 A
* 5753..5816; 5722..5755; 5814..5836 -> 1.2 A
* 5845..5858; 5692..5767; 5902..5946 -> -0.4 A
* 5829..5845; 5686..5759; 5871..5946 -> -1.5 A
